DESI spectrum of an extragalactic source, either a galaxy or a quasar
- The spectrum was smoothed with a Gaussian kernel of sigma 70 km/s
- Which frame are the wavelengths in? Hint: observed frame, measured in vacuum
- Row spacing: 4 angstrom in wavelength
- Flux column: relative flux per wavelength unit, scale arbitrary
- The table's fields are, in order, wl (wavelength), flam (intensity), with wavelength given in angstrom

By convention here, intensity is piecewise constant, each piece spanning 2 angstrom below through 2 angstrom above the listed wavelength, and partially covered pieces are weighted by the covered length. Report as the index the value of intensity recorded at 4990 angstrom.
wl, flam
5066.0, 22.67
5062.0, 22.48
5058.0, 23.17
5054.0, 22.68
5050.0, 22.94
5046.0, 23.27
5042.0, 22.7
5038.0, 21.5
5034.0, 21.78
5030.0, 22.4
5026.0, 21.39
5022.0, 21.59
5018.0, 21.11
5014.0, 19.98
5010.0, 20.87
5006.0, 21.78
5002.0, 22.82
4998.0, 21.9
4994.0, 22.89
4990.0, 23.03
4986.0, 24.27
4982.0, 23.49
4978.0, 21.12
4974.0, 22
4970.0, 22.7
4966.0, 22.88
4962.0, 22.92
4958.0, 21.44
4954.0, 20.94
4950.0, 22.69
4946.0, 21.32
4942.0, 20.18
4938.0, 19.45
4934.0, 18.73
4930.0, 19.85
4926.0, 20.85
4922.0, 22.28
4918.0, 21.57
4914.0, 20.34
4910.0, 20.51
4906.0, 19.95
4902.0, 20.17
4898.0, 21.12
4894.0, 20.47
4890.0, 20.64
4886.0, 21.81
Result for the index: 23.03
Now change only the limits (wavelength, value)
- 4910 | 20.51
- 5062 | 22.48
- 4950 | 22.69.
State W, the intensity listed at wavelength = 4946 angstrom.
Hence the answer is 21.32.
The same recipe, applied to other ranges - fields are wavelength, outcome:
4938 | 19.45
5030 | 22.4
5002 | 22.82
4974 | 22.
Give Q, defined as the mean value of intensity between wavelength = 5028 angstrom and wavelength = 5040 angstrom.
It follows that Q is 21.9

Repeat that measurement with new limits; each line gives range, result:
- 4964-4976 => 22.5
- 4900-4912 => 20.2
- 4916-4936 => 20.7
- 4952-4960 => 21.2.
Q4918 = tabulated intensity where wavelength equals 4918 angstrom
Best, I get 21.57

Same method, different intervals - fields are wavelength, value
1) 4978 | 21.12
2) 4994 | 22.89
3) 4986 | 24.27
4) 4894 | 20.47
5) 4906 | 19.95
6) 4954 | 20.94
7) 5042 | 22.7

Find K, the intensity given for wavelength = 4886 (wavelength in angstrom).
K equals 21.81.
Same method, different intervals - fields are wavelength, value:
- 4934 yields 18.73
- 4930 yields 19.85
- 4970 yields 22.7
